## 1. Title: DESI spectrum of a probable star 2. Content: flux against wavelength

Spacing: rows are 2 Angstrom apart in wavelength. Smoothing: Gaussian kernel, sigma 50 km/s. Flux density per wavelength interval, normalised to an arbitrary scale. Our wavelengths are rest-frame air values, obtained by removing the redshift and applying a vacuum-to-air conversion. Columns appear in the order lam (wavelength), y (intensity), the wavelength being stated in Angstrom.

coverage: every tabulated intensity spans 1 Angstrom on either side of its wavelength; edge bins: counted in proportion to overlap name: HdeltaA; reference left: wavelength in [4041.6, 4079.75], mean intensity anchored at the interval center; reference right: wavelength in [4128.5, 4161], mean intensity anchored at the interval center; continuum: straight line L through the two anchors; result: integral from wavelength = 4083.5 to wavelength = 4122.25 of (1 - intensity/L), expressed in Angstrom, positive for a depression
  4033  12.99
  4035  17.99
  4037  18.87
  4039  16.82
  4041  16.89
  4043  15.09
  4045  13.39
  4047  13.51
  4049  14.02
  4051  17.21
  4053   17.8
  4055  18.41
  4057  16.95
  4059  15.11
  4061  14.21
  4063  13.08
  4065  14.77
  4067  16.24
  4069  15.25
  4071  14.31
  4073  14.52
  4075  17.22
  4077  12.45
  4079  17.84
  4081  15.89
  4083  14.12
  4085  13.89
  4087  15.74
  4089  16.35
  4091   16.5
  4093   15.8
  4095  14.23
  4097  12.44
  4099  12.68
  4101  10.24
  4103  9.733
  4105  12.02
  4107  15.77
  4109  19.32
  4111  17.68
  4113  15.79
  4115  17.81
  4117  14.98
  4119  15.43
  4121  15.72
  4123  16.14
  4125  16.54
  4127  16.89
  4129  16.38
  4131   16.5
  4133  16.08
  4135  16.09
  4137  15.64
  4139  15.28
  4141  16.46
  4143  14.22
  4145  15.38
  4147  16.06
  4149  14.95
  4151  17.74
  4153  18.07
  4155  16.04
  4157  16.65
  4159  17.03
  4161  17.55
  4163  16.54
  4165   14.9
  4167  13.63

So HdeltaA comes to 2.27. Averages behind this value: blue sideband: 15.3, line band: 14.8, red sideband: 16.2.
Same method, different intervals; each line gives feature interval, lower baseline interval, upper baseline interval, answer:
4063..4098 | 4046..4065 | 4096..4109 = -2.7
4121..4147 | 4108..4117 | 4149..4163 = 1.8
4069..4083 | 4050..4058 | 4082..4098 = 0.6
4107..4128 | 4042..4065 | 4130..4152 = -1.2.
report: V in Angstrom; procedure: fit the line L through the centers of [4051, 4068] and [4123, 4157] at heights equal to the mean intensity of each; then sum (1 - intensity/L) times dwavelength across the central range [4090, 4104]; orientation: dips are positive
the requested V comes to 2.6 Angstrom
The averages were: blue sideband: 15.9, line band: 13.1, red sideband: 16.2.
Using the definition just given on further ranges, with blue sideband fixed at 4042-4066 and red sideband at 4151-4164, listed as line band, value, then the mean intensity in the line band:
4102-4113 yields 0.83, 15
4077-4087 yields 0.38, 15.2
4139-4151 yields 0.88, 15.6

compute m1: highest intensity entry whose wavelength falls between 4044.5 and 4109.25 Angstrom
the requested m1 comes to 19.32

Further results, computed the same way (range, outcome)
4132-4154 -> 18.07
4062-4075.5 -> 17.22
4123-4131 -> 16.89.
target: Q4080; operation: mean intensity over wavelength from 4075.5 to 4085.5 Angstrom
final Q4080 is 15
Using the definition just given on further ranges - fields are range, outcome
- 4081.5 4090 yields 15.1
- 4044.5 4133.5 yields 15.3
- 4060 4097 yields 15.1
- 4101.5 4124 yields 15.4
